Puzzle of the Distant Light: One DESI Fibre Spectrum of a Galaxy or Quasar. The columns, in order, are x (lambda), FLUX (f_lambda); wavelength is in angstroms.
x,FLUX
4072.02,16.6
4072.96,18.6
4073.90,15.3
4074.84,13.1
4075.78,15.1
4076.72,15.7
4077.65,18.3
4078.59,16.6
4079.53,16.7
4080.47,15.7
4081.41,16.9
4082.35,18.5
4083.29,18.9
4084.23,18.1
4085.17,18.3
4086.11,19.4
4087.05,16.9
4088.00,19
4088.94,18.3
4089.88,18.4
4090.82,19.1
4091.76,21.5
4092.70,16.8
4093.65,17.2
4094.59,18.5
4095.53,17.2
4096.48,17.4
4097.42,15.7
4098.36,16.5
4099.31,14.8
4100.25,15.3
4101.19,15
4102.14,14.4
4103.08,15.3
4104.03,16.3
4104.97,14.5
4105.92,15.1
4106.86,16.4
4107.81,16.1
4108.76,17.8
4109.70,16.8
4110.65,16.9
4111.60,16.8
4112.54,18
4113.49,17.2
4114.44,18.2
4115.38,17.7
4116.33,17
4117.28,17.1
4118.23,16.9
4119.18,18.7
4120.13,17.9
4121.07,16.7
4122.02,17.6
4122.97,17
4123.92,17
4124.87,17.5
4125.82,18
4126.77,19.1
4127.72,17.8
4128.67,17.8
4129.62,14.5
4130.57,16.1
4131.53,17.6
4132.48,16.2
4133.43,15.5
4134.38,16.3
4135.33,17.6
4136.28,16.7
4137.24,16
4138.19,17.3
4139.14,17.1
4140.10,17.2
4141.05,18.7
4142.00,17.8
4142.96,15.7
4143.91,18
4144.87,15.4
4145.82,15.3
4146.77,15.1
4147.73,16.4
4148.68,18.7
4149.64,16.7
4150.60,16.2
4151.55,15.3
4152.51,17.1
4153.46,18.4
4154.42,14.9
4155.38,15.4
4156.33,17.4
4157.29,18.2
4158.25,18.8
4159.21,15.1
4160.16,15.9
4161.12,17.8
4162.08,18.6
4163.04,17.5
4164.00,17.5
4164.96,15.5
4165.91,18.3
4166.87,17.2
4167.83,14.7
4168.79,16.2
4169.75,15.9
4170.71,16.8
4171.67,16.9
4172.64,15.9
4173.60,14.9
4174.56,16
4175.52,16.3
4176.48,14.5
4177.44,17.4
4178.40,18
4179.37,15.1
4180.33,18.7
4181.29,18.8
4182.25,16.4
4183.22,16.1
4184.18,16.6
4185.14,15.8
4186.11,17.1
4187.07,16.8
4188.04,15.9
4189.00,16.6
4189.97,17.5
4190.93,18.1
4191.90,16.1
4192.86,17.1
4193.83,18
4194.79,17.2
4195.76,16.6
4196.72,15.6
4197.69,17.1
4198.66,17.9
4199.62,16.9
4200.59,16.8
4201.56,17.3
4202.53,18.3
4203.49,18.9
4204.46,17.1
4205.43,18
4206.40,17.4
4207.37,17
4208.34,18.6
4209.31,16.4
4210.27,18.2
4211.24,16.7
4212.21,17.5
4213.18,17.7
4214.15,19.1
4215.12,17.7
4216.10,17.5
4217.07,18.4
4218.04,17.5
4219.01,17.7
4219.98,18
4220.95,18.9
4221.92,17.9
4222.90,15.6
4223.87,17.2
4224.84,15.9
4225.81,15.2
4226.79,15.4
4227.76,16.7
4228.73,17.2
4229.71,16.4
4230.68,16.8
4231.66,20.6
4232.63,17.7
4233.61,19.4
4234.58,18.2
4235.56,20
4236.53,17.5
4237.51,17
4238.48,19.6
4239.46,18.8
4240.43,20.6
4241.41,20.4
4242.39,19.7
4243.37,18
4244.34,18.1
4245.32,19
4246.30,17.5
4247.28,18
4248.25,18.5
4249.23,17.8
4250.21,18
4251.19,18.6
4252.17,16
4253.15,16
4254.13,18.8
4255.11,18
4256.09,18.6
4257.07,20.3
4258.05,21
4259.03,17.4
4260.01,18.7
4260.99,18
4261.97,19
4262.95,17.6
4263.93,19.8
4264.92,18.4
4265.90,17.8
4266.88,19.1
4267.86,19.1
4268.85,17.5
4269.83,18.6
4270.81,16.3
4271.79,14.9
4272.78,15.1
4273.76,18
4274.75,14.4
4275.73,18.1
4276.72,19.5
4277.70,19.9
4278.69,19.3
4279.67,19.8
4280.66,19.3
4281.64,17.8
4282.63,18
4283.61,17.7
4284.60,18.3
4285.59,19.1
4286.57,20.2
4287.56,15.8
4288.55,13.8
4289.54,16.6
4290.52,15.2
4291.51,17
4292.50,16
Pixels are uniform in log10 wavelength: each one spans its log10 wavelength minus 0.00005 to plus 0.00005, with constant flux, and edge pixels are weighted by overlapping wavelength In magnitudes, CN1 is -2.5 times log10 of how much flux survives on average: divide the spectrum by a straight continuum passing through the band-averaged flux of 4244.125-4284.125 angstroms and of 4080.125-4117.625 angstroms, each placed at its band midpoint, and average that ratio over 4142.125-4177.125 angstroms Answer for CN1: 0.06 mag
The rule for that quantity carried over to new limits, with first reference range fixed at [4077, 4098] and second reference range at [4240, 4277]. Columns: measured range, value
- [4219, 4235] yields 0.05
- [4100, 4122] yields 0.08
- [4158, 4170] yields 0.07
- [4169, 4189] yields 0.10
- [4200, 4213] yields 0.03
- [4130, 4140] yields 0.08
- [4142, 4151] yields 0.10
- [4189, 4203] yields 0.05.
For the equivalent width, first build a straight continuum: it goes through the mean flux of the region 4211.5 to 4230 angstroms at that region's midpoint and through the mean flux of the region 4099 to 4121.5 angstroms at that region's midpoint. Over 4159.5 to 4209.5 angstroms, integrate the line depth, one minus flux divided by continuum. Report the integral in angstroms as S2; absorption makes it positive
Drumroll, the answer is 0.3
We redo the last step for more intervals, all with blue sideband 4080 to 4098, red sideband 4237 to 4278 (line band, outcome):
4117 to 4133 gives 0.68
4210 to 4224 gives 0.35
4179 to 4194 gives 1.00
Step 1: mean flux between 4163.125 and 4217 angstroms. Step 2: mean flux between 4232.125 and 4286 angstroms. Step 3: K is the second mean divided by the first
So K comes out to 1.08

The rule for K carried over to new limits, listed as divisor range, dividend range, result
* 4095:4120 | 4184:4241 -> 1.06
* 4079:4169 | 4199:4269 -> 1.06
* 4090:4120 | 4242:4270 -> 1.09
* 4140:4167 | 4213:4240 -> 1.05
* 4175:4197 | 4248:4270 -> 1.09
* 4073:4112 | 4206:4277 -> 1.06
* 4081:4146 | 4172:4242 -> 1.01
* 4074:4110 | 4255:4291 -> 1.07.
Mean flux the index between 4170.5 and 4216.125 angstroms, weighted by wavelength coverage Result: 17.1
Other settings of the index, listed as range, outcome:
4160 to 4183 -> 16.7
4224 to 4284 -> 18.1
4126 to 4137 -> 16.8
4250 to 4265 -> 18.4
